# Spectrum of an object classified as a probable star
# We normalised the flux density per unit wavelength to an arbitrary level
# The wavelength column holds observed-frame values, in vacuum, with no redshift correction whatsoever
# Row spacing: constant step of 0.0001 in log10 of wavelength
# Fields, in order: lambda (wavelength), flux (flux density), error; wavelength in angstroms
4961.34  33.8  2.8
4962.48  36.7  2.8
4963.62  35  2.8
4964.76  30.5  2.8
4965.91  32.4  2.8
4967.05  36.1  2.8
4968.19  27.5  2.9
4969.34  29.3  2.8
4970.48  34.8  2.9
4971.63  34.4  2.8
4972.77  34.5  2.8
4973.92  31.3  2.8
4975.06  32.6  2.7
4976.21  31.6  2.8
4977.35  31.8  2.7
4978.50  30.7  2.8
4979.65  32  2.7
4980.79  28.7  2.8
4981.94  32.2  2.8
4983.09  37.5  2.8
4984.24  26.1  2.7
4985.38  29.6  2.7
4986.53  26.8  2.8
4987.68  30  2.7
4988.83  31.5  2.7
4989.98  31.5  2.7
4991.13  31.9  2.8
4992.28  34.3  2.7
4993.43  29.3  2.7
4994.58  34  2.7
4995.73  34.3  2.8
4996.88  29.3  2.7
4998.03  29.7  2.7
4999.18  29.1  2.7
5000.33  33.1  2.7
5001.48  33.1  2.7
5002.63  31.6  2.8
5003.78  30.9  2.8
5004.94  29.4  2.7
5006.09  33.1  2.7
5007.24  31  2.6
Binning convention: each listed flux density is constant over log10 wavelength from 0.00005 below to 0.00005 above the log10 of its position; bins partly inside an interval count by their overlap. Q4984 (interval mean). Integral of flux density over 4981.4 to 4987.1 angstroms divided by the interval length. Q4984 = 30.4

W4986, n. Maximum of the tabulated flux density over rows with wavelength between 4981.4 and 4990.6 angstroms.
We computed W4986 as 37.5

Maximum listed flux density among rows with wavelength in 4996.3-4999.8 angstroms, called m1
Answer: 29.7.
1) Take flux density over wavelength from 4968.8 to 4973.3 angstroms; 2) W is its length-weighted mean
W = 33.3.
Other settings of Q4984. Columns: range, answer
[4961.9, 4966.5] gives 33.7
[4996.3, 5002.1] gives 30.9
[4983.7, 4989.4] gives 28.8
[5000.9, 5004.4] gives 31.8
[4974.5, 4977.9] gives 32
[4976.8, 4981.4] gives 30.8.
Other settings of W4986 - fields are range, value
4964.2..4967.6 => 36.1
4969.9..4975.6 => 34.8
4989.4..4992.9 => 34.3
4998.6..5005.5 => 33.1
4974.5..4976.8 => 32.6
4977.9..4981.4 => 32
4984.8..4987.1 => 29.6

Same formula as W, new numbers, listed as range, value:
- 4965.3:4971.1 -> 32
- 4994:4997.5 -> 32.5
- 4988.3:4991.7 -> 31.6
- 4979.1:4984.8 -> 31.3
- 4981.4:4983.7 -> 34.7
